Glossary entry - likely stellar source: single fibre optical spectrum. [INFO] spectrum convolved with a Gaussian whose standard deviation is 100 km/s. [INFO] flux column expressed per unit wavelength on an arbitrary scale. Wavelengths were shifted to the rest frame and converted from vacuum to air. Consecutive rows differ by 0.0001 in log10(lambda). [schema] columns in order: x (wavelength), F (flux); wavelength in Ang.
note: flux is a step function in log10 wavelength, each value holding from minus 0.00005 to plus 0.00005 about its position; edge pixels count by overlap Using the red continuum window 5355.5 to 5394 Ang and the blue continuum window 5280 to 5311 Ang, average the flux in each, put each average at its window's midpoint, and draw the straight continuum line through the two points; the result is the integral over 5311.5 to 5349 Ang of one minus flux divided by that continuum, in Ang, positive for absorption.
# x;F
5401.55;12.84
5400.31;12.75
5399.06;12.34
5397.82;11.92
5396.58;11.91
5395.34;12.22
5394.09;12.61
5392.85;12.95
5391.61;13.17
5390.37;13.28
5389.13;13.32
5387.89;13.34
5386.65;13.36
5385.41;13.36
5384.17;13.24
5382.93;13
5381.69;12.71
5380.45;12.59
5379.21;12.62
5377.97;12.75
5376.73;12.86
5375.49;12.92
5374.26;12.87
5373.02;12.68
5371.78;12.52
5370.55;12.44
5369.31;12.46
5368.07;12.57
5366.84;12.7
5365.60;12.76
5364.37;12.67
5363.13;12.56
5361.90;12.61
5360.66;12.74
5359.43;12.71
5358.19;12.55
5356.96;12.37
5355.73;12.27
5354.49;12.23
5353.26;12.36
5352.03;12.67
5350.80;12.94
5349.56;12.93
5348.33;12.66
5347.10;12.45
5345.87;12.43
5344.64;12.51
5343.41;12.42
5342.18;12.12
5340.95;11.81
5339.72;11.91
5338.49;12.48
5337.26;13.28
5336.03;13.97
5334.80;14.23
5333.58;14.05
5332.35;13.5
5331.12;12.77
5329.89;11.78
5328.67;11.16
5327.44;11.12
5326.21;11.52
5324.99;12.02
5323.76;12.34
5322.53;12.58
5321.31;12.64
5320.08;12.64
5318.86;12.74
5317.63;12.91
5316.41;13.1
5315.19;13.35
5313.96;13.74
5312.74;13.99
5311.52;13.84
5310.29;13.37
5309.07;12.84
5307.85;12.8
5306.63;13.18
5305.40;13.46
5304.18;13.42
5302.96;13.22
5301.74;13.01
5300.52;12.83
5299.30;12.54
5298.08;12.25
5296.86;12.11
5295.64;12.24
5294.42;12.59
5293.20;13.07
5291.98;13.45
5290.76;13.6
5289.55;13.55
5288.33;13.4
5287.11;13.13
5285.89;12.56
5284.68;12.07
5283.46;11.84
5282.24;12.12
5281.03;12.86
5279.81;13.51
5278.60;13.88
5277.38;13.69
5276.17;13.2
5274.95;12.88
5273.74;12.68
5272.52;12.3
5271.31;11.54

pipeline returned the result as 0.4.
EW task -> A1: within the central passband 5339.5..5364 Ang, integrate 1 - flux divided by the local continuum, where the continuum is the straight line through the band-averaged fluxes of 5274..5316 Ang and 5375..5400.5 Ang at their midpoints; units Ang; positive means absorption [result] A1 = 0.8 Ang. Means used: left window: 13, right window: 12.8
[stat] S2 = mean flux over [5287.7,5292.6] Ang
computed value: 13.5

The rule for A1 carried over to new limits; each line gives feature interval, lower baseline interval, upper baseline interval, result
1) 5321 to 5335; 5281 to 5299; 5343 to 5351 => 0.2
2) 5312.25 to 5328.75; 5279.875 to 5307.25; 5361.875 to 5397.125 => 0.3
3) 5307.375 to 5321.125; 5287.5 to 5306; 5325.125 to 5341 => -0.4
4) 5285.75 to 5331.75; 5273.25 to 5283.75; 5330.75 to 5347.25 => 0.4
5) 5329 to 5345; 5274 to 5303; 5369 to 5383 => 0.0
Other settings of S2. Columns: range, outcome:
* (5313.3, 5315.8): 13.5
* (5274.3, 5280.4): 13.4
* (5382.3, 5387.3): 13.2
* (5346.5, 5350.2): 12.7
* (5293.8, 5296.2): 12.4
